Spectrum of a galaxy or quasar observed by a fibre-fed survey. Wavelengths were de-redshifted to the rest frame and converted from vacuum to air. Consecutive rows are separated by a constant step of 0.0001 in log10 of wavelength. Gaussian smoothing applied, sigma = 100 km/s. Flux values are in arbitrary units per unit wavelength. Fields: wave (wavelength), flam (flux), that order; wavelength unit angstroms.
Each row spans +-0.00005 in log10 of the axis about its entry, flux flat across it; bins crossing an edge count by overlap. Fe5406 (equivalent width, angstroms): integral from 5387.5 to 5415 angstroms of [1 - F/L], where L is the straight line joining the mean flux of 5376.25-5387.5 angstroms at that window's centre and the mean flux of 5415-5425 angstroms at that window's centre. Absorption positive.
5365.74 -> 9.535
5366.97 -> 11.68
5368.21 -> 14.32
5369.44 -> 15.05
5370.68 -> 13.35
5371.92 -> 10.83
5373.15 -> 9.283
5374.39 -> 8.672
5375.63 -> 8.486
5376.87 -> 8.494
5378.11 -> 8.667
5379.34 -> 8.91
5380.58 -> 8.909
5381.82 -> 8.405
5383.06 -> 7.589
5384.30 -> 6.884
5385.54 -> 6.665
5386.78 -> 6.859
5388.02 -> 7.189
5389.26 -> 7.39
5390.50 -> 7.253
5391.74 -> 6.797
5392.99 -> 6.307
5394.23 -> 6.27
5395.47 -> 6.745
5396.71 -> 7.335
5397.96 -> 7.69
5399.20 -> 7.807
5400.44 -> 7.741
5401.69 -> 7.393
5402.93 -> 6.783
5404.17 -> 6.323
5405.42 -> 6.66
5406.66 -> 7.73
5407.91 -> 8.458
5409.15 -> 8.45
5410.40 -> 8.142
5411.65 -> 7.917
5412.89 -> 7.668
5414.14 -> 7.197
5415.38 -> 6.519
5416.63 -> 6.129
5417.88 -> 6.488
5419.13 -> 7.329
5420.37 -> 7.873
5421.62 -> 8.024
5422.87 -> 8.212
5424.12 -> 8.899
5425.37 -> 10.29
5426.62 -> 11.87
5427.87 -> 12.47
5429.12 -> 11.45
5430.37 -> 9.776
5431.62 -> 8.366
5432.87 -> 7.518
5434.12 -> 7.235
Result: 1.4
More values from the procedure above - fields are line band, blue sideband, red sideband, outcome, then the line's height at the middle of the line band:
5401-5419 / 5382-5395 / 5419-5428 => 2.4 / 8.41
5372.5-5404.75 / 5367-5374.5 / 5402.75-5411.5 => 7.4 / 9.88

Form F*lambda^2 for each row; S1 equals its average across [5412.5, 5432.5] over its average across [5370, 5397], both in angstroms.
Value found 1.09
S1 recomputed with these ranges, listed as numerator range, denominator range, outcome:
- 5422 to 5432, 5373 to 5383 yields 1.20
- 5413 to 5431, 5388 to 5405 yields 1.25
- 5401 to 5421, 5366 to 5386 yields 0.76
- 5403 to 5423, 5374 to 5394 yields 0.98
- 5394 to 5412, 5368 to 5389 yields 0.82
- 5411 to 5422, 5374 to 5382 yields 0.85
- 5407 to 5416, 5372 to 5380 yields 0.88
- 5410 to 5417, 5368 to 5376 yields 0.65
